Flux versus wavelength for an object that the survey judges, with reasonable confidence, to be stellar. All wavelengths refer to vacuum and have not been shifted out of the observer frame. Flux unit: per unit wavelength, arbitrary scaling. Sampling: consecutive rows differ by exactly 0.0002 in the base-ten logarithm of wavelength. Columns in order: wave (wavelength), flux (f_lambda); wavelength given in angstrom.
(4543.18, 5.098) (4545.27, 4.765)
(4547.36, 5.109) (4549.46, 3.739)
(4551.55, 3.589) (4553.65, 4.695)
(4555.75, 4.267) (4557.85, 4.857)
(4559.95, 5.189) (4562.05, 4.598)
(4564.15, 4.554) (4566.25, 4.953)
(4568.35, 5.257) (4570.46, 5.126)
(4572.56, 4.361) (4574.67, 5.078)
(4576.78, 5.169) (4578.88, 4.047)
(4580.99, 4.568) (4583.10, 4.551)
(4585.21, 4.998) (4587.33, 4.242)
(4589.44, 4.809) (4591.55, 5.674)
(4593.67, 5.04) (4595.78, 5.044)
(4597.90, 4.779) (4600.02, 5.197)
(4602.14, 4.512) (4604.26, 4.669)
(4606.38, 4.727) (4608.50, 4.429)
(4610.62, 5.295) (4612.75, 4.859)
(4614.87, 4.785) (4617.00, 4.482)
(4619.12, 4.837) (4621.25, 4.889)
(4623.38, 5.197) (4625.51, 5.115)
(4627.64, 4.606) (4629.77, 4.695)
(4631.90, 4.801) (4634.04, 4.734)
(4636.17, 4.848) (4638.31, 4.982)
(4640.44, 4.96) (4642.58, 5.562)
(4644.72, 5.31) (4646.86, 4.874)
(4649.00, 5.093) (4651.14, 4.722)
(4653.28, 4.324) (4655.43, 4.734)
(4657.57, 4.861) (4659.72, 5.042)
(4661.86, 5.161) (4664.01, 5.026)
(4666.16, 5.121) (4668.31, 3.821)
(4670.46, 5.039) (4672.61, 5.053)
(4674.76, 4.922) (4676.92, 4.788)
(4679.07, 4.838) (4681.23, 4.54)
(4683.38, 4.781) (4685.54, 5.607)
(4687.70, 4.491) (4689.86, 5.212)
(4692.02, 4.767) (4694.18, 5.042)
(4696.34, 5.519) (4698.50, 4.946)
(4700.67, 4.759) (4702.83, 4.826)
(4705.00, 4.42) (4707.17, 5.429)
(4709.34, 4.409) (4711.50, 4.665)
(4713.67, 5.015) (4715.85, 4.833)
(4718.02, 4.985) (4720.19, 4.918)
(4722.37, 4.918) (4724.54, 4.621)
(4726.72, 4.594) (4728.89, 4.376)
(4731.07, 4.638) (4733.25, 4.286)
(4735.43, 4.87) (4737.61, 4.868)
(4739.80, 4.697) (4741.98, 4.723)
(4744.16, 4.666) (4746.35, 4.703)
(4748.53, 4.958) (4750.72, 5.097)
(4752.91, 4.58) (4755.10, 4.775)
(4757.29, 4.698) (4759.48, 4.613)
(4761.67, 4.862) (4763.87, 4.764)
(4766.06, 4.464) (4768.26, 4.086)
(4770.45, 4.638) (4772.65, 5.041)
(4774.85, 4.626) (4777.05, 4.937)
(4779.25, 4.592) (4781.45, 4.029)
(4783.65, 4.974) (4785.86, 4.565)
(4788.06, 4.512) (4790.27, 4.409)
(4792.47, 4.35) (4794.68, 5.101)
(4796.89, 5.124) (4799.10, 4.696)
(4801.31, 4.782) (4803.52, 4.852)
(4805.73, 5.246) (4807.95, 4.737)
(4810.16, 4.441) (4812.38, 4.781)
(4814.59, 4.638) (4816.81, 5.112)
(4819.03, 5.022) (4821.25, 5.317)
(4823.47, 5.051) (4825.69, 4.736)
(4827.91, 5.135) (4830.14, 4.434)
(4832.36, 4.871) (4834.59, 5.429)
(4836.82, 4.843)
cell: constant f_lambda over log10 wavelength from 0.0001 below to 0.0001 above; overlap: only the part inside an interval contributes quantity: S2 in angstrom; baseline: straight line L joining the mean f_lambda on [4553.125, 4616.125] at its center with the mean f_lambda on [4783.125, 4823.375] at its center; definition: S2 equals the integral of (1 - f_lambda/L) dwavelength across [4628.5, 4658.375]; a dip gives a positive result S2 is -0.5 angstrom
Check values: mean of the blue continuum 4.81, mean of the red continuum 4.82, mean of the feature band 4.89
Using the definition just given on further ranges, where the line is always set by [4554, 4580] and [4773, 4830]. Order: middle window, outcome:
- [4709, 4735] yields 0.5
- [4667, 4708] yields -0.8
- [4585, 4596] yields -0.4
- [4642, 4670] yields -0.6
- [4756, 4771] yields 0.6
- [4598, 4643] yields -0.6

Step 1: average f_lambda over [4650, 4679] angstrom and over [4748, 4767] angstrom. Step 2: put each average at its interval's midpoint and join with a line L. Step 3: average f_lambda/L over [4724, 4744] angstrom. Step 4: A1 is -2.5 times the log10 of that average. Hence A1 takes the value 0.03 mag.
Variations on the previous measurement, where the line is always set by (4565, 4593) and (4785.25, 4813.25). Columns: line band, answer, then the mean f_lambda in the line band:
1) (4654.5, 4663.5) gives -0.04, 4.96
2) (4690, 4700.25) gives -0.06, 5.06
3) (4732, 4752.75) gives 0.00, 4.75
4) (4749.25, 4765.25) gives 0.00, 4.77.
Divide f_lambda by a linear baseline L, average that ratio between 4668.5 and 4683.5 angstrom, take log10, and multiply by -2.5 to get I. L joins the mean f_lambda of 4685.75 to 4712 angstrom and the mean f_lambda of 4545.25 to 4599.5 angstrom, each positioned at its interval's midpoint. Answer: 0.02 mag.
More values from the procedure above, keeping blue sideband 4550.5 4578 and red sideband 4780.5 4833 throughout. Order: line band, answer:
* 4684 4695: -0.05 mag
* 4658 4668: -0.05 mag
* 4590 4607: -0.05 mag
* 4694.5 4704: -0.05 mag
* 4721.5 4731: 0.03 mag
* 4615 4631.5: -0.02 mag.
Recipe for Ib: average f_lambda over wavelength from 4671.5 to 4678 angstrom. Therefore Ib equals 4.92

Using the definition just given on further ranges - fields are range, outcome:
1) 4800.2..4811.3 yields 4.81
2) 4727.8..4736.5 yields 4.54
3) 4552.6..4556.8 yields 4.48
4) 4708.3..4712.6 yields 4.55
